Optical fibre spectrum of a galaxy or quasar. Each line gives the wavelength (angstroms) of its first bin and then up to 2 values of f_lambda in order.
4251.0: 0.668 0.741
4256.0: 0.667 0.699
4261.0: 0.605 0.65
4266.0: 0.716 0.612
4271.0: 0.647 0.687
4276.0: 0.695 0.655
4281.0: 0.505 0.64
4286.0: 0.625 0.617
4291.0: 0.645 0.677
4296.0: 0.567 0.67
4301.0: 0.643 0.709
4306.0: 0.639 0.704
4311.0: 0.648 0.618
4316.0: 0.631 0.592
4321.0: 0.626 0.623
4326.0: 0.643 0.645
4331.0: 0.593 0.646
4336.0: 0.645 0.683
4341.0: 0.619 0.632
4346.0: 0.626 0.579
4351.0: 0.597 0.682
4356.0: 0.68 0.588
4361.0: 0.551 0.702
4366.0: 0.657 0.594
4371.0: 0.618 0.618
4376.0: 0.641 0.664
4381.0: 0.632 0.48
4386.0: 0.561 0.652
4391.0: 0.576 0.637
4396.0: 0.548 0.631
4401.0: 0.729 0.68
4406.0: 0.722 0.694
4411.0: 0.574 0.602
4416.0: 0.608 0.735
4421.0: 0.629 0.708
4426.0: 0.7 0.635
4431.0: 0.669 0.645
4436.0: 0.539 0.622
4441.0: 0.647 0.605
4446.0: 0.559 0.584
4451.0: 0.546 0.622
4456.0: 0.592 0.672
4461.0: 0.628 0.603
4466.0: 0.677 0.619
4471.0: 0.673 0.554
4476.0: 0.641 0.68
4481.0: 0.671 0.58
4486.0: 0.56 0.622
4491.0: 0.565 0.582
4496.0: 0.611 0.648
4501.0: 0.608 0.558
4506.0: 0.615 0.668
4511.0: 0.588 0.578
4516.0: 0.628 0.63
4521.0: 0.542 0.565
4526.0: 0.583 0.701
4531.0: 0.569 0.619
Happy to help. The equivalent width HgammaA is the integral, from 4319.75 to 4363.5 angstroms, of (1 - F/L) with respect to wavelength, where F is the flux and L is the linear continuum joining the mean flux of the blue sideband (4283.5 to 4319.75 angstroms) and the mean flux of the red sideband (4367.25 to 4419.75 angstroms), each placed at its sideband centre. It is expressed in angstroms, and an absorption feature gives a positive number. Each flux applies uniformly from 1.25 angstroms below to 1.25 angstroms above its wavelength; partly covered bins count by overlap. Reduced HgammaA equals 0.5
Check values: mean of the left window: 0.642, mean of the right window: 0.628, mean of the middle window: 0.629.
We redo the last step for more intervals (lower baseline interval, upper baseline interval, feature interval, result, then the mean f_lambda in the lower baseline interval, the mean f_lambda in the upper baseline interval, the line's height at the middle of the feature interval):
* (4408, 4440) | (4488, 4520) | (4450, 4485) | -0.16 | 0.642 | 0.607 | 0.623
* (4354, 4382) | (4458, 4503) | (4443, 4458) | 0.85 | 0.633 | 0.62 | 0.623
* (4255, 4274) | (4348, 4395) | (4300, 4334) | -0.08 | 0.659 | 0.616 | 0.638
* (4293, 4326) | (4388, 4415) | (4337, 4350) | 0.27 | 0.641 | 0.64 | 0.641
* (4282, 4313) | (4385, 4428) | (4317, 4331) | 0.51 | 0.647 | 0.647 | 0.647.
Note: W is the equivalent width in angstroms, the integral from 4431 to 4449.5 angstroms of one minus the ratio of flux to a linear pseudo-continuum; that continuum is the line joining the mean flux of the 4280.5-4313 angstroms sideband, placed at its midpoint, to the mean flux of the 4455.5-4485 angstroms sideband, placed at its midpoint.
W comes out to 0.85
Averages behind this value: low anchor 0.64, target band 0.605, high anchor 0.633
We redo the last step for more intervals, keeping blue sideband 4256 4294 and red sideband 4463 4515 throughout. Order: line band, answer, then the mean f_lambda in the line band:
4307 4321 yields 0.0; 0.637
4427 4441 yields -0.1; 0.626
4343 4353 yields 0.4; 0.612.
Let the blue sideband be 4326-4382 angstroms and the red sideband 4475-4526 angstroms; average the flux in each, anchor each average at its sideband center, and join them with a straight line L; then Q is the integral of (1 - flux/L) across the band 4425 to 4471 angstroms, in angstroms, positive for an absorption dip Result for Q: -0.44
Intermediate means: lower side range 0.632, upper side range 0.606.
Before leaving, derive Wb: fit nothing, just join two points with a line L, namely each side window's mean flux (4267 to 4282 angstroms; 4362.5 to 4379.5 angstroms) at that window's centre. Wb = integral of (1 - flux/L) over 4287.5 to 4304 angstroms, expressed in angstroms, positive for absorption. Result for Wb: -0.2 angstroms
